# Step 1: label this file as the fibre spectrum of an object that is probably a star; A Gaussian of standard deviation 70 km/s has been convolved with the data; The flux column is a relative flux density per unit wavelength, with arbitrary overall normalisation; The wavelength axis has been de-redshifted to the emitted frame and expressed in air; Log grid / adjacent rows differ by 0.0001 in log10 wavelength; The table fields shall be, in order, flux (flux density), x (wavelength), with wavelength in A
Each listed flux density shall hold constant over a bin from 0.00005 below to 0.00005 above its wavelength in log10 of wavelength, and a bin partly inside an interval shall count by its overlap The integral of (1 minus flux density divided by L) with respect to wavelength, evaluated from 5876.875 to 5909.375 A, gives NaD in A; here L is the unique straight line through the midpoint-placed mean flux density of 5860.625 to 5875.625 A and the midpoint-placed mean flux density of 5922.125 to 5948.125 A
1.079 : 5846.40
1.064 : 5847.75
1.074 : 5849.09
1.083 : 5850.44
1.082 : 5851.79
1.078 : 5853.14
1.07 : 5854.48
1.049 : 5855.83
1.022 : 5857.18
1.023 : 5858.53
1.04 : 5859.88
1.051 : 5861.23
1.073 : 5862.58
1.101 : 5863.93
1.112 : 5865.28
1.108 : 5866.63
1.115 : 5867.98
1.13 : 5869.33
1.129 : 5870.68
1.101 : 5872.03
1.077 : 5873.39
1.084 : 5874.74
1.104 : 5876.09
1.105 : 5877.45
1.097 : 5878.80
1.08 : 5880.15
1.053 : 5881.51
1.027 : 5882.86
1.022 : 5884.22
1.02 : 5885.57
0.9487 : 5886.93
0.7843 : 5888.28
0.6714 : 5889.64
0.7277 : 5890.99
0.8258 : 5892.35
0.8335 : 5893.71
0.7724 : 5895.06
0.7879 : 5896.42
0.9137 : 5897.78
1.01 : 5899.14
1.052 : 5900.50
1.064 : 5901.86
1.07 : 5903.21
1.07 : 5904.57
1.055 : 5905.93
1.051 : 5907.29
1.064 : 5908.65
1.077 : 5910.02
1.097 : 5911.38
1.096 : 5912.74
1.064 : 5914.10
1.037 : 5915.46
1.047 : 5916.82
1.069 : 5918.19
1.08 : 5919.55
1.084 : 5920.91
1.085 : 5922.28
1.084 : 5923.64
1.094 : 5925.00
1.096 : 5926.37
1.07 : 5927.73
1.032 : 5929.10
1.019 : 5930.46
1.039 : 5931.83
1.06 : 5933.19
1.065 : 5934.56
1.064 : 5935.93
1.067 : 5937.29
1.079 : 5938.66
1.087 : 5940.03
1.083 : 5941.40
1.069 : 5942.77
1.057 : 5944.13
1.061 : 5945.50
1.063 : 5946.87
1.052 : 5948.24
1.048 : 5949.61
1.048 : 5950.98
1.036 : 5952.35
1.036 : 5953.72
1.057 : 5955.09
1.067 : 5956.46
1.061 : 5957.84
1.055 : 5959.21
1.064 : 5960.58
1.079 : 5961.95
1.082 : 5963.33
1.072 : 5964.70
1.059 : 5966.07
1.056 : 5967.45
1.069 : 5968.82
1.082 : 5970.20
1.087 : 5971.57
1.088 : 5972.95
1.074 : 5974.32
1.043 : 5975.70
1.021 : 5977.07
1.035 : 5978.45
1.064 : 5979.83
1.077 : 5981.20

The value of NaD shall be 3.7 A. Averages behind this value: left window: 1.1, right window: 1.07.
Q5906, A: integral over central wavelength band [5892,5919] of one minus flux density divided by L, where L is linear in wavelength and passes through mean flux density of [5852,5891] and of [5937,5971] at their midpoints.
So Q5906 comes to 1.1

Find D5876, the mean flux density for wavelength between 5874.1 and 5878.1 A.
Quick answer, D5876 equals 1.1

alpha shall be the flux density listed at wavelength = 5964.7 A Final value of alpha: 1.072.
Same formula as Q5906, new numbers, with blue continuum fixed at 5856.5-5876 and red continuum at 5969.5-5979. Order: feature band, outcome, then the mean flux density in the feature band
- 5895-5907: 1.0 A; 0.99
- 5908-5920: 0.0 A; 1.07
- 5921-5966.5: 0.2 A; 1.06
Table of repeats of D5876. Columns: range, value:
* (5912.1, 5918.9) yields 1.06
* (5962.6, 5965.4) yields 1.08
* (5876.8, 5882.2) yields 1.08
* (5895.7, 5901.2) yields 0.939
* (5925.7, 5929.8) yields 1.07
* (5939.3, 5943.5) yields 1.08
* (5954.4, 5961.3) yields 1.06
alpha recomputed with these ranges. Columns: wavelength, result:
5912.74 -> 1.096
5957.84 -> 1.061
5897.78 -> 0.9137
